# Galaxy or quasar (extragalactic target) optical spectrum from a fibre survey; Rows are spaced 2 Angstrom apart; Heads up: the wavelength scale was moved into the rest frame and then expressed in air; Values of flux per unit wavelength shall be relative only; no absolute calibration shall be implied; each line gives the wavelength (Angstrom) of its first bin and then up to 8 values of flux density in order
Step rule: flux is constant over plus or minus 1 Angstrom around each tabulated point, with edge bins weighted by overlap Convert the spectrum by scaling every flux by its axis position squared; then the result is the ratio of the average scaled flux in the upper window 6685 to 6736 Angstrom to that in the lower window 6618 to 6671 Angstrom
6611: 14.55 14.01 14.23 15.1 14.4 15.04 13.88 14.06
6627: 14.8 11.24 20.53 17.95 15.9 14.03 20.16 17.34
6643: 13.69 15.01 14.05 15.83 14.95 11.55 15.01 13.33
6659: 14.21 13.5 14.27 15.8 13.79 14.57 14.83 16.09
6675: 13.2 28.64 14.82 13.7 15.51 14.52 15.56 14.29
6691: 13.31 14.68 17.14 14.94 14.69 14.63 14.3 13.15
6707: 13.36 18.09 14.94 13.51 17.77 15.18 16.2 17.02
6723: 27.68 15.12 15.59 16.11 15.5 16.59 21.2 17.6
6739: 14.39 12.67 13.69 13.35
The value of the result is 1.1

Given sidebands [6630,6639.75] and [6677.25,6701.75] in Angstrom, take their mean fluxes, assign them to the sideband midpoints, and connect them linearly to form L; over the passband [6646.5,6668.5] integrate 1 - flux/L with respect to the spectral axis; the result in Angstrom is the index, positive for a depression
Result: 3.2 Angstrom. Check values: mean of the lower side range 17.7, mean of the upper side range 15.2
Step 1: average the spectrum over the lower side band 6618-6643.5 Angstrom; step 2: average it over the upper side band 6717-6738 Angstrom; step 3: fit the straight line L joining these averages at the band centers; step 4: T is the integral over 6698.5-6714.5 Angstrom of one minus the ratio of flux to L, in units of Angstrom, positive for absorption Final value 2.4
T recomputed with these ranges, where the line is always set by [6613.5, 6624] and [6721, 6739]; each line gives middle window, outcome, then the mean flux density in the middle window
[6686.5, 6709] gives 2.96 Angstrom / 14.7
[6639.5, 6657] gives 0.72 Angstrom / 14.8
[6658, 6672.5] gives 1.32 Angstrom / 14.5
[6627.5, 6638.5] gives -0.83 Angstrom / 16.1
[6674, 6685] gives -0.39 Angstrom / 16.9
